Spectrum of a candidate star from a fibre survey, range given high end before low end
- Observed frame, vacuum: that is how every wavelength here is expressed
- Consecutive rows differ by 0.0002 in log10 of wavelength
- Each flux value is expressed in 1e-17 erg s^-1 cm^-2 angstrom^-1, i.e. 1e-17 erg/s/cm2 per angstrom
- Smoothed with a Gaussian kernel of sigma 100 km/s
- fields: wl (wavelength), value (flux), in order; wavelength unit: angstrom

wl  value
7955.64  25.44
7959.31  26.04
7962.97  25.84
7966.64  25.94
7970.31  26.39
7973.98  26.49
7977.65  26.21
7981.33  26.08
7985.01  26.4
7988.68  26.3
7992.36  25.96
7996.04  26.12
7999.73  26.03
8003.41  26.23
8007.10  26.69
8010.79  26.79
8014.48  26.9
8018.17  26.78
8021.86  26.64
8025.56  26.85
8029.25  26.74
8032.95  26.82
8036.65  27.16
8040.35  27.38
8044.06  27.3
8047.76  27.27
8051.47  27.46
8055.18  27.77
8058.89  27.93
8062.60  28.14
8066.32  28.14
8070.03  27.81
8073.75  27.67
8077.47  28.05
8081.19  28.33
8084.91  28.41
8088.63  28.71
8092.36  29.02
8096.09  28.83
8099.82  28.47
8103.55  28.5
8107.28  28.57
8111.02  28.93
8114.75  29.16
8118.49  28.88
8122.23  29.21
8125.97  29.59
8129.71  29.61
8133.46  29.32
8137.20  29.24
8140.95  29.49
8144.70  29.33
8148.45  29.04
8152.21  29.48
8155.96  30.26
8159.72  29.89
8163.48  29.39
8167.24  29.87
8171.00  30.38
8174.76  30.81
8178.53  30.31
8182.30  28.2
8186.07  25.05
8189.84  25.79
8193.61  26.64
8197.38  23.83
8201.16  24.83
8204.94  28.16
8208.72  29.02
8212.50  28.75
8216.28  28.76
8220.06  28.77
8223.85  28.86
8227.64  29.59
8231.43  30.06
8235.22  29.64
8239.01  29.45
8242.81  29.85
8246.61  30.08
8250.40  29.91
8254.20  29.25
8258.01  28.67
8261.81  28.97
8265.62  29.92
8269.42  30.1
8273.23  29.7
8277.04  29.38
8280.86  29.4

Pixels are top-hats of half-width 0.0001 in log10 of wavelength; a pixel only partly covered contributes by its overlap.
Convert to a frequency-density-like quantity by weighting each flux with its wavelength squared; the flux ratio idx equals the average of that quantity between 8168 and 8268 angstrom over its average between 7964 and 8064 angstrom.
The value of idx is 1.1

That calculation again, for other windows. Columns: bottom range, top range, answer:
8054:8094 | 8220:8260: 1.09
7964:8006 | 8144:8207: 1.13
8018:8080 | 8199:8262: 1.10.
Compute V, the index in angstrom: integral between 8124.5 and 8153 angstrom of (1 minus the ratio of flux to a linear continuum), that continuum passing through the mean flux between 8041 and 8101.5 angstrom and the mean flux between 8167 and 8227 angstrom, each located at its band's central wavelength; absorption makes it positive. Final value -1.4 angstrom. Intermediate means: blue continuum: 28.1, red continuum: 28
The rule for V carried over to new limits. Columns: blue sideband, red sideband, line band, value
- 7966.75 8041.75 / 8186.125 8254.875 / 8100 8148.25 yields -2.8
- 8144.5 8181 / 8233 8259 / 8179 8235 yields 3.8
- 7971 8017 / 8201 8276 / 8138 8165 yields -1.3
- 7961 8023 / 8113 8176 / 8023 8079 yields 0.2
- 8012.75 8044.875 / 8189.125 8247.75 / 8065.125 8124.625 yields -2.5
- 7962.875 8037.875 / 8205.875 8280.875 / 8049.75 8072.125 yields -0.6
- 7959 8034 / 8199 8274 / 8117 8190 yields -2.8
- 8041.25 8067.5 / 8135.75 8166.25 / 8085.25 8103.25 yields -0.2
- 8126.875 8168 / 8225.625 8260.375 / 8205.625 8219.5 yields 0.4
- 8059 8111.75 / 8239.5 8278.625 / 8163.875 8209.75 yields 2.1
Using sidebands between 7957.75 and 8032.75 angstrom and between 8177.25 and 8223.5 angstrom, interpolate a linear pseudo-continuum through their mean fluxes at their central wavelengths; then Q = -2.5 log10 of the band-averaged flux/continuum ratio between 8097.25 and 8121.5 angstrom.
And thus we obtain -0.072 mag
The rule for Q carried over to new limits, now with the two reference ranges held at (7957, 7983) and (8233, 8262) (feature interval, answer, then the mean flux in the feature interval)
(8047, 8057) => -0.02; 27.5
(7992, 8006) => 0.01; 26.1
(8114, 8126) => -0.05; 29.2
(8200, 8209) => 0.07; 27.2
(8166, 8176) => -0.07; 30.4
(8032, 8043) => -0.01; 27.1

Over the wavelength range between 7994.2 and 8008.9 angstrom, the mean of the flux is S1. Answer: 26.3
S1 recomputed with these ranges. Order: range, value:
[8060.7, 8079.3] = 28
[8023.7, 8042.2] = 27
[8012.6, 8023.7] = 26.8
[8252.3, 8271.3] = 29.4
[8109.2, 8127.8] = 29.2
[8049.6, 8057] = 27.6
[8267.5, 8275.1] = 29.9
